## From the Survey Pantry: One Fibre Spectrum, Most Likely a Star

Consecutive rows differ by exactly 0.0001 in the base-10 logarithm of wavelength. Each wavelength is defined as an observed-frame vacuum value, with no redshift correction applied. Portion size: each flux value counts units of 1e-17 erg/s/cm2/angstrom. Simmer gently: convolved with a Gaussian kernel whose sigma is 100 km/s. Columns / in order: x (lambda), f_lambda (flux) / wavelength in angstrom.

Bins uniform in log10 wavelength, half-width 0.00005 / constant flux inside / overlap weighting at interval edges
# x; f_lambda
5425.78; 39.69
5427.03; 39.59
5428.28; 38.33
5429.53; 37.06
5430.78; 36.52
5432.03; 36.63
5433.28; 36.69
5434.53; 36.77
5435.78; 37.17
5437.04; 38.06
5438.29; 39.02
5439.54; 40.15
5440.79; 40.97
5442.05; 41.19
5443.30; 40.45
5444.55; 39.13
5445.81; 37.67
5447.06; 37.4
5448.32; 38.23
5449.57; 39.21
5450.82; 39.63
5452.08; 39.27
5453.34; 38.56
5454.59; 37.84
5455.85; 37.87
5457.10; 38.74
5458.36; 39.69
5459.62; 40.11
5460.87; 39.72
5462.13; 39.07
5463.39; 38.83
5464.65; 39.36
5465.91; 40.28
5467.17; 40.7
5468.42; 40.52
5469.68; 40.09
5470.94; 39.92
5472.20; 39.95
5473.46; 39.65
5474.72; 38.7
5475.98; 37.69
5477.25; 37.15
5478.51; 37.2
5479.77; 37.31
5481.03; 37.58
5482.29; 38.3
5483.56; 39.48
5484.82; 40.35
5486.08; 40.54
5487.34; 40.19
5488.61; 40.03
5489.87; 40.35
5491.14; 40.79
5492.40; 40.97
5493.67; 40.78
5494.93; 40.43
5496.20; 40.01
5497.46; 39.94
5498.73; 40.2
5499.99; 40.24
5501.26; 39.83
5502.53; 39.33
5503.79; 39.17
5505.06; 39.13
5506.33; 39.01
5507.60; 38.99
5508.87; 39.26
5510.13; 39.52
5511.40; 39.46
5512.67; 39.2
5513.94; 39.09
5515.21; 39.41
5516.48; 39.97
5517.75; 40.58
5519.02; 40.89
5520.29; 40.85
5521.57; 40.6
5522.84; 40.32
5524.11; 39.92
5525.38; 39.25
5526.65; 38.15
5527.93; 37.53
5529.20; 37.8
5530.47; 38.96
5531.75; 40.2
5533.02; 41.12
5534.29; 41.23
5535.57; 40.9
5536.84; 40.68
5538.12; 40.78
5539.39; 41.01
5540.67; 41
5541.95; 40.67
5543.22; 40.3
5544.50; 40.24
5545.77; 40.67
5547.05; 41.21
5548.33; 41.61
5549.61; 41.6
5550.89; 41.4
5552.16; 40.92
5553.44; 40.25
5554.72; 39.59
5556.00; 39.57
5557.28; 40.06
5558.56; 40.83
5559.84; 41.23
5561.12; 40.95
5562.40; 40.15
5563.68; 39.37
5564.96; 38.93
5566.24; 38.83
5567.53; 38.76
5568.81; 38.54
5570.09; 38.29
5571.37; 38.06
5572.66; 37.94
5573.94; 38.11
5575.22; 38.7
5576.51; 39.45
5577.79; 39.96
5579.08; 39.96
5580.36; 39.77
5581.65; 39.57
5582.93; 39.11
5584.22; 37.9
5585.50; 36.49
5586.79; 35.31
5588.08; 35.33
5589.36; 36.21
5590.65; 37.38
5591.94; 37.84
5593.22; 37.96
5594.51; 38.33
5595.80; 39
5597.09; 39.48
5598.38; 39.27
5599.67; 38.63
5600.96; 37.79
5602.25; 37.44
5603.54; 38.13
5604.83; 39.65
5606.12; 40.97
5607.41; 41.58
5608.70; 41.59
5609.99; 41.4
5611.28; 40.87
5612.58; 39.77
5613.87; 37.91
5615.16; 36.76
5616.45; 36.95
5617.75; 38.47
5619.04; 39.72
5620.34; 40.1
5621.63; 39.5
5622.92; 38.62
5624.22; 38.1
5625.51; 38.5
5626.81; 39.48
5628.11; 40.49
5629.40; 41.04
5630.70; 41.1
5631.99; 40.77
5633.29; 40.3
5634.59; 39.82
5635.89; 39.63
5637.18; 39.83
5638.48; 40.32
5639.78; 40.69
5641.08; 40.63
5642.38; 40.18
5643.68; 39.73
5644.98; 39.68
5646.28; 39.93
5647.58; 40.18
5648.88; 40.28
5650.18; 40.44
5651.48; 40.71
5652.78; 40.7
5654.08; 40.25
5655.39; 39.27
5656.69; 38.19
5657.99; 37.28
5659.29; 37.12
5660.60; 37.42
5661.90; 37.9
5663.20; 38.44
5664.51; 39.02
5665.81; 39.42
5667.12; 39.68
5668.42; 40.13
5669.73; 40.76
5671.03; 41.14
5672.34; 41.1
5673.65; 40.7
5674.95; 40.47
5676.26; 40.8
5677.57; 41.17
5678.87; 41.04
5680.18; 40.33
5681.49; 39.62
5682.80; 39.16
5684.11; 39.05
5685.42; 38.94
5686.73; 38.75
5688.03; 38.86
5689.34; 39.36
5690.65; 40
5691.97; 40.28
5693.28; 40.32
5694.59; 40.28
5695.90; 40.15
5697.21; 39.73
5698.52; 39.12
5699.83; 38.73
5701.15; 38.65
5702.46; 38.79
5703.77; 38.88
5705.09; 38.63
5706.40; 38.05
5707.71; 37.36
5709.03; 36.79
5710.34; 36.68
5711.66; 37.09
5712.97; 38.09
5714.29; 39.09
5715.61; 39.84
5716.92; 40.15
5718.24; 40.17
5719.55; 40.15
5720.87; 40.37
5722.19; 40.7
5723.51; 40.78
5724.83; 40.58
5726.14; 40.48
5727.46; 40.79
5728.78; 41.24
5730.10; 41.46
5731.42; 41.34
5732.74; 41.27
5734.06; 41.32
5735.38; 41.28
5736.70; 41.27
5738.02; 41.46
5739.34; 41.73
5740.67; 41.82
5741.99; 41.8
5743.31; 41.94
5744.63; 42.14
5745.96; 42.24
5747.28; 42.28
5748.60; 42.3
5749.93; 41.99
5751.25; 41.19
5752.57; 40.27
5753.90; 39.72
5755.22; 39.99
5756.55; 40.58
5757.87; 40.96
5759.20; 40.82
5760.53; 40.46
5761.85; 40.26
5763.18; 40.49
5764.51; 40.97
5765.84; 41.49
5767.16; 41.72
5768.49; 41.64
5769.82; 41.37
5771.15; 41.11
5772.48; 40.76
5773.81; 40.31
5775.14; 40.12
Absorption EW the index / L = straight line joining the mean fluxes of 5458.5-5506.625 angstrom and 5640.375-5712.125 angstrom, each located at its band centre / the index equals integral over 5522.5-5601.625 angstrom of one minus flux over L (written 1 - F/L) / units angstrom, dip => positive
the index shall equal 0.3 angstrom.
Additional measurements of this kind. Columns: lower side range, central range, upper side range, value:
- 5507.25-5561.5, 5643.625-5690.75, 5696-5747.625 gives 0.6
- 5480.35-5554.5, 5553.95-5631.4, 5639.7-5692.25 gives 1.7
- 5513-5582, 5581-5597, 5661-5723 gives 0.9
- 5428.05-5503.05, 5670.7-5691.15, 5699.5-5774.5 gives 0.1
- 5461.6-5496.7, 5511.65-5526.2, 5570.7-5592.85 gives -0.4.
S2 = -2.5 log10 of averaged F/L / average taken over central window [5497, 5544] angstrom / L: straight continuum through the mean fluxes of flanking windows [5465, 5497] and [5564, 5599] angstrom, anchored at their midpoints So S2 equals -0.02 mag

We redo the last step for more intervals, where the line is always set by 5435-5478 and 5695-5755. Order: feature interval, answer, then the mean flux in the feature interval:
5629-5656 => -0.01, 40.2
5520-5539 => -0.01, 39.9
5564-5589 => 0.04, 38.4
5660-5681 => 0.00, 40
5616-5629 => 0.02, 39.1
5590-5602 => 0.04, 38.4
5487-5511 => -0.02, 39.9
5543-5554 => -0.04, 40.9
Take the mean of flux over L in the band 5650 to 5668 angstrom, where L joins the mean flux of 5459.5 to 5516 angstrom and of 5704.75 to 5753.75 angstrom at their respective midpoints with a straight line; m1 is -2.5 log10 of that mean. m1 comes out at 0.03 mag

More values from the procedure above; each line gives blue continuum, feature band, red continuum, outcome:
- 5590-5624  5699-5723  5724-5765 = 0.051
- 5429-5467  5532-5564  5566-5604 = -0.064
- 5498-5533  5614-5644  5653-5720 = -0.006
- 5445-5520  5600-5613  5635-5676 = -0.007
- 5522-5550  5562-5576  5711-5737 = 0.044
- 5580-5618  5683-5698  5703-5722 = -0.025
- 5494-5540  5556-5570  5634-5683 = 0.003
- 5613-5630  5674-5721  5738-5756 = 0.032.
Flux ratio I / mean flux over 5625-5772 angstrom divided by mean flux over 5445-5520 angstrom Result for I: 1.02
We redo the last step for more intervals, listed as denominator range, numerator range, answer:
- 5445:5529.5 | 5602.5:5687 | 1.01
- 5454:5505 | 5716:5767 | 1.04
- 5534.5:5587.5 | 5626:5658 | 1.01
